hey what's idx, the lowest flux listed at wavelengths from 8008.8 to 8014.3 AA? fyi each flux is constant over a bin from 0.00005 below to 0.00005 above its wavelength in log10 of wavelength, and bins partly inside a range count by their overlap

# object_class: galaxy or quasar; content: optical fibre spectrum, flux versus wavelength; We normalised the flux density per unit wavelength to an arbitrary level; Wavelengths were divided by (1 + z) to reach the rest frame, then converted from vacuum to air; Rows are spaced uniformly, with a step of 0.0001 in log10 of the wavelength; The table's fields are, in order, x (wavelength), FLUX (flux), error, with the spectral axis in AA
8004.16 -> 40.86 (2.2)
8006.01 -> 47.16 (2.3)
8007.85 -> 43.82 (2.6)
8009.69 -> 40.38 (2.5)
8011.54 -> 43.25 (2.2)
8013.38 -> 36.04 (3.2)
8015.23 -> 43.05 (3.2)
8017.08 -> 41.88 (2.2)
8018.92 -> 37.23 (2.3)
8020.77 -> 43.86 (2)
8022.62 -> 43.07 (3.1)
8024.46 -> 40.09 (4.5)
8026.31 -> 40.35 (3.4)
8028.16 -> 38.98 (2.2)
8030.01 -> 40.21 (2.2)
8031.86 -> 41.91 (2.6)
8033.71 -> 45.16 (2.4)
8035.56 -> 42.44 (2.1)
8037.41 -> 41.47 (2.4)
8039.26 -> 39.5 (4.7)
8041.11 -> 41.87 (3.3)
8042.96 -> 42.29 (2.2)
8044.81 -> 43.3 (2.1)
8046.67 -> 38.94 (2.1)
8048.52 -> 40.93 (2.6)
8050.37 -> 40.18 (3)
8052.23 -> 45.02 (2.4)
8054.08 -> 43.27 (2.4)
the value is 36.04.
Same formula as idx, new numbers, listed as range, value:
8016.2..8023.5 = 37.23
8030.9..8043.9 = 39.5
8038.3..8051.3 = 38.94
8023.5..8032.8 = 38.98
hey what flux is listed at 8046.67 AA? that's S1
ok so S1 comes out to 38.94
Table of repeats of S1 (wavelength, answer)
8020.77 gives 43.86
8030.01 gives 40.21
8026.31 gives 40.35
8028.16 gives 38.98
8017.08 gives 41.88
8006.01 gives 47.16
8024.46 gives 40.09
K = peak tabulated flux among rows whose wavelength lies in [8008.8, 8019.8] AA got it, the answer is 43.25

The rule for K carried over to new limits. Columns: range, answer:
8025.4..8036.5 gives 45.16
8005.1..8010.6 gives 47.16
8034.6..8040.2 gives 42.44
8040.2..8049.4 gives 43.3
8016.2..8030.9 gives 43.86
